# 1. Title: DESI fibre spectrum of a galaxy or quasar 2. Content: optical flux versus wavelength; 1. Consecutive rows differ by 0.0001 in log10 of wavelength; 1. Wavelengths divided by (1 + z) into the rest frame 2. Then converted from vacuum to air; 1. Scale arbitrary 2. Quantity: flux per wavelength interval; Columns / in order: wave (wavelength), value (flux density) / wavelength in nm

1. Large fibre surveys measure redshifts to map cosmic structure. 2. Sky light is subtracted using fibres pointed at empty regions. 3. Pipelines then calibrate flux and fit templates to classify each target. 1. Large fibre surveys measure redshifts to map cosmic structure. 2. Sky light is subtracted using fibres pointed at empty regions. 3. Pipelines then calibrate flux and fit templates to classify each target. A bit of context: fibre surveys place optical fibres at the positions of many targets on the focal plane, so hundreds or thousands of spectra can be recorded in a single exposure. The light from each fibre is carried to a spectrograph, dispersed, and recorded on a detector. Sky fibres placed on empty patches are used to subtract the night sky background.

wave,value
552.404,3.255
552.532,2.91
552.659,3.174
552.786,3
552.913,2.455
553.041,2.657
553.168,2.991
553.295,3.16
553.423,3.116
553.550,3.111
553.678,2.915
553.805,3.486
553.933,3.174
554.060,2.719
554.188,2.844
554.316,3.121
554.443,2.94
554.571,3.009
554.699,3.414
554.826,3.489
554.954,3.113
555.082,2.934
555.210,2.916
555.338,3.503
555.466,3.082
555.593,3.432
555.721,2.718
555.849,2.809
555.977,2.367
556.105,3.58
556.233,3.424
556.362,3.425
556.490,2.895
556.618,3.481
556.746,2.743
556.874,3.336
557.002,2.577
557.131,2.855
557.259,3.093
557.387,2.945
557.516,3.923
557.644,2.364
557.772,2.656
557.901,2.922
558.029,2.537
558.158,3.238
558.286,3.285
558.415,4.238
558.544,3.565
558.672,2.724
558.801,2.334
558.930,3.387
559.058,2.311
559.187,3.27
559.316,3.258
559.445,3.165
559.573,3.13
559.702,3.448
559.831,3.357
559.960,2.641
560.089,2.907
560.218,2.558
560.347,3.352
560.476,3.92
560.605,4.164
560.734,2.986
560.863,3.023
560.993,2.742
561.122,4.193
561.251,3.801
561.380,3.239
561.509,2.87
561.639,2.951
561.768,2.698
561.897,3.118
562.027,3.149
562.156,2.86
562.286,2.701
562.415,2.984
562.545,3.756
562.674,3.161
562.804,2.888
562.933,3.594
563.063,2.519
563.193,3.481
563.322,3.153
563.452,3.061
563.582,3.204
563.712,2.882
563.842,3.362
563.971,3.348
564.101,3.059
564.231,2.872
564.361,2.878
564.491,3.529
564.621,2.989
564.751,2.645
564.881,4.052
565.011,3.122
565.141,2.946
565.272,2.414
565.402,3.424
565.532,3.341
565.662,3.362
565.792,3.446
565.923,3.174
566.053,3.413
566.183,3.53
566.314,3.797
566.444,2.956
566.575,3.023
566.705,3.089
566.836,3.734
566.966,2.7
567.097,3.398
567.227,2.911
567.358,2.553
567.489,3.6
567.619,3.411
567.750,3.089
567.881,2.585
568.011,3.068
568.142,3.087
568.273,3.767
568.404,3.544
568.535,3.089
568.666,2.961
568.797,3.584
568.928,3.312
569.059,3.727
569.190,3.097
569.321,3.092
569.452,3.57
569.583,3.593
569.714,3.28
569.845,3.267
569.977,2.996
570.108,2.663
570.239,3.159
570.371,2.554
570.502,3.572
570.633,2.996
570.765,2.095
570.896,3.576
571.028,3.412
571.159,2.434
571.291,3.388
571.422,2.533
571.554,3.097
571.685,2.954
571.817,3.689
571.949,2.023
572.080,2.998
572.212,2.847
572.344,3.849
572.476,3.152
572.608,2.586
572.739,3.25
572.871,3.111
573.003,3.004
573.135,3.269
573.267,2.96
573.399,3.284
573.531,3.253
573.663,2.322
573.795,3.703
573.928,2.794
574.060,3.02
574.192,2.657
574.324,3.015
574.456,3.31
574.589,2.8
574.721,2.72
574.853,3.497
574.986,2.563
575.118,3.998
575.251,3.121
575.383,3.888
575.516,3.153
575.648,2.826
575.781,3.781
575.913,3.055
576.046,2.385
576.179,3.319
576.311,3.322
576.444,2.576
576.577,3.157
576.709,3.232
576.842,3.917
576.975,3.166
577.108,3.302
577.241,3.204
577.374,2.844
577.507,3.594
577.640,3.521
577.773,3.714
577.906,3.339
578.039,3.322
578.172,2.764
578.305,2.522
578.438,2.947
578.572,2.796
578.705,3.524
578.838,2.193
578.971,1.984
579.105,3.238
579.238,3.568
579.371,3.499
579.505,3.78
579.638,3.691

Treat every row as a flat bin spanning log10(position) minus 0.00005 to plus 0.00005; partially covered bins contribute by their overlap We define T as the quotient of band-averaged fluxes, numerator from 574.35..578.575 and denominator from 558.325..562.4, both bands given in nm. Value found 1.01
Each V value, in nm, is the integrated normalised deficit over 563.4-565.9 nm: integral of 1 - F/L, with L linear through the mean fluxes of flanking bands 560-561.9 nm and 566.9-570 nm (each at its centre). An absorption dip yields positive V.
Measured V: 0.056 nm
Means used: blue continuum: 3.23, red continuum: 3.22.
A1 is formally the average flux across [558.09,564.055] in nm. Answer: 3.17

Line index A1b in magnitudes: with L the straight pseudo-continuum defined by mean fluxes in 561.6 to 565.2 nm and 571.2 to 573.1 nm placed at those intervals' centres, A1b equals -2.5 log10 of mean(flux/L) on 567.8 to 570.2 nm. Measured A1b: -0.06 mag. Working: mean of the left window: 3.11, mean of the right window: 3.03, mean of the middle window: 3.24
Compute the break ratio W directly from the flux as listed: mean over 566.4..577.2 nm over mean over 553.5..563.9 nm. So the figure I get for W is 1.00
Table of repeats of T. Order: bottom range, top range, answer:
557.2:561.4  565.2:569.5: 1.02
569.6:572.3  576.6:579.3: 1.05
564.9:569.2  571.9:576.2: 0.95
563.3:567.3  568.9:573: 0.97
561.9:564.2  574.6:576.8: 1.01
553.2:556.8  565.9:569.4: 1.04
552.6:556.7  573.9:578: 1.04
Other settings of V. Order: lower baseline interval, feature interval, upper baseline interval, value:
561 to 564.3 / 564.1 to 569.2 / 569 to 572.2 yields -0.17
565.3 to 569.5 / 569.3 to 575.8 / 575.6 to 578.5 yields 0.25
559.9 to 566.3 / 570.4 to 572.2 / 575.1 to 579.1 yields 0.11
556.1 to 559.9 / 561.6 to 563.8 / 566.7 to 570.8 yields 0.04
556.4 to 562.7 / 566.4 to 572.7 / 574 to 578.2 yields 0.09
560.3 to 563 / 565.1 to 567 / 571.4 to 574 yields -0.04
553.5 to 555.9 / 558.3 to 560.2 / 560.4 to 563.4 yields 0.03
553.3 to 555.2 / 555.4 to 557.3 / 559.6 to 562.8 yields 0.04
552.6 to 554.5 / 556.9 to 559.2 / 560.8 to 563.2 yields 0.04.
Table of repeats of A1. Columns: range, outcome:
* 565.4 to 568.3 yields 3.23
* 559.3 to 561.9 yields 3.22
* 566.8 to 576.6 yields 3.11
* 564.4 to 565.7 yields 3.17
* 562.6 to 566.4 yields 3.2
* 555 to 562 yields 3.12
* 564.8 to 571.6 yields 3.18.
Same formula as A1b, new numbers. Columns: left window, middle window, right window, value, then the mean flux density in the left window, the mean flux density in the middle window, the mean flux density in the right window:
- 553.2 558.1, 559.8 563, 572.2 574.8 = -0.045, 3.06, 3.18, 3.05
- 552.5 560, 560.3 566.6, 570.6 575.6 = -0.050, 3.06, 3.21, 3.06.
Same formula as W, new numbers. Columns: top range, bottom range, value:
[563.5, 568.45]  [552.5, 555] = 1.05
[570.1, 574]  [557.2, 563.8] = 0.97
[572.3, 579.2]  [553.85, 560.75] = 1.00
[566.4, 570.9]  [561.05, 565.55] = 1.00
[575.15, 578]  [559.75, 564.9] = 1.03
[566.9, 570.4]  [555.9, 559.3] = 1.04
